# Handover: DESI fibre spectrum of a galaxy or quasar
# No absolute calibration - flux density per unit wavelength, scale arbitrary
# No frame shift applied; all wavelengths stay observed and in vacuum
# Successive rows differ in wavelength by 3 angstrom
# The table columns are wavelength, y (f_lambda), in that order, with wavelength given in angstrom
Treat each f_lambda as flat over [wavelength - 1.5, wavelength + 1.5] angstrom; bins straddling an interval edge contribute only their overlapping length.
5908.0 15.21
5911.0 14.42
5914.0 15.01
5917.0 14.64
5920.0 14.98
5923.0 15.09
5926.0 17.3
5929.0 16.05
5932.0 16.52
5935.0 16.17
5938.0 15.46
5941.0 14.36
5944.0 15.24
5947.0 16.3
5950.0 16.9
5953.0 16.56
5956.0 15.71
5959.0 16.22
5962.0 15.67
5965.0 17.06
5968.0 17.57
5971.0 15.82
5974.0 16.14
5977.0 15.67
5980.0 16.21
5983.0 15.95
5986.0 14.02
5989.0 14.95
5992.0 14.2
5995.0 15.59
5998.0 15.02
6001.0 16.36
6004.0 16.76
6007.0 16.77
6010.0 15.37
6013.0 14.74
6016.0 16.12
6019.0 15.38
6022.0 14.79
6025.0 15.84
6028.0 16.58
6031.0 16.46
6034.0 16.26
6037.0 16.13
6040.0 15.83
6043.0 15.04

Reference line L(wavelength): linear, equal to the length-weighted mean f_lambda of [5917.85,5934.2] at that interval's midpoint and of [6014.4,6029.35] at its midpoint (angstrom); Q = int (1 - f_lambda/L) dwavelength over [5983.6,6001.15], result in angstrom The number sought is 0.9 angstrom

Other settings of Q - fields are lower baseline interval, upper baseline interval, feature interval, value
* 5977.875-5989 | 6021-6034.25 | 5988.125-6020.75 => 0.2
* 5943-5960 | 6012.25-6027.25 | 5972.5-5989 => 0.3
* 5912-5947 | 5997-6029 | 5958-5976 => -0.9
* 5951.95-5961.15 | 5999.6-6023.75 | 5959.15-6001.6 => 0.6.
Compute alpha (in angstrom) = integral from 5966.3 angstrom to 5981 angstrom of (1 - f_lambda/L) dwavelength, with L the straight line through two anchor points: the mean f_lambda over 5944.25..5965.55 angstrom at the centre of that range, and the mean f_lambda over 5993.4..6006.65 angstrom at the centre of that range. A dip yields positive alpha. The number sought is -0.1 angstrom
